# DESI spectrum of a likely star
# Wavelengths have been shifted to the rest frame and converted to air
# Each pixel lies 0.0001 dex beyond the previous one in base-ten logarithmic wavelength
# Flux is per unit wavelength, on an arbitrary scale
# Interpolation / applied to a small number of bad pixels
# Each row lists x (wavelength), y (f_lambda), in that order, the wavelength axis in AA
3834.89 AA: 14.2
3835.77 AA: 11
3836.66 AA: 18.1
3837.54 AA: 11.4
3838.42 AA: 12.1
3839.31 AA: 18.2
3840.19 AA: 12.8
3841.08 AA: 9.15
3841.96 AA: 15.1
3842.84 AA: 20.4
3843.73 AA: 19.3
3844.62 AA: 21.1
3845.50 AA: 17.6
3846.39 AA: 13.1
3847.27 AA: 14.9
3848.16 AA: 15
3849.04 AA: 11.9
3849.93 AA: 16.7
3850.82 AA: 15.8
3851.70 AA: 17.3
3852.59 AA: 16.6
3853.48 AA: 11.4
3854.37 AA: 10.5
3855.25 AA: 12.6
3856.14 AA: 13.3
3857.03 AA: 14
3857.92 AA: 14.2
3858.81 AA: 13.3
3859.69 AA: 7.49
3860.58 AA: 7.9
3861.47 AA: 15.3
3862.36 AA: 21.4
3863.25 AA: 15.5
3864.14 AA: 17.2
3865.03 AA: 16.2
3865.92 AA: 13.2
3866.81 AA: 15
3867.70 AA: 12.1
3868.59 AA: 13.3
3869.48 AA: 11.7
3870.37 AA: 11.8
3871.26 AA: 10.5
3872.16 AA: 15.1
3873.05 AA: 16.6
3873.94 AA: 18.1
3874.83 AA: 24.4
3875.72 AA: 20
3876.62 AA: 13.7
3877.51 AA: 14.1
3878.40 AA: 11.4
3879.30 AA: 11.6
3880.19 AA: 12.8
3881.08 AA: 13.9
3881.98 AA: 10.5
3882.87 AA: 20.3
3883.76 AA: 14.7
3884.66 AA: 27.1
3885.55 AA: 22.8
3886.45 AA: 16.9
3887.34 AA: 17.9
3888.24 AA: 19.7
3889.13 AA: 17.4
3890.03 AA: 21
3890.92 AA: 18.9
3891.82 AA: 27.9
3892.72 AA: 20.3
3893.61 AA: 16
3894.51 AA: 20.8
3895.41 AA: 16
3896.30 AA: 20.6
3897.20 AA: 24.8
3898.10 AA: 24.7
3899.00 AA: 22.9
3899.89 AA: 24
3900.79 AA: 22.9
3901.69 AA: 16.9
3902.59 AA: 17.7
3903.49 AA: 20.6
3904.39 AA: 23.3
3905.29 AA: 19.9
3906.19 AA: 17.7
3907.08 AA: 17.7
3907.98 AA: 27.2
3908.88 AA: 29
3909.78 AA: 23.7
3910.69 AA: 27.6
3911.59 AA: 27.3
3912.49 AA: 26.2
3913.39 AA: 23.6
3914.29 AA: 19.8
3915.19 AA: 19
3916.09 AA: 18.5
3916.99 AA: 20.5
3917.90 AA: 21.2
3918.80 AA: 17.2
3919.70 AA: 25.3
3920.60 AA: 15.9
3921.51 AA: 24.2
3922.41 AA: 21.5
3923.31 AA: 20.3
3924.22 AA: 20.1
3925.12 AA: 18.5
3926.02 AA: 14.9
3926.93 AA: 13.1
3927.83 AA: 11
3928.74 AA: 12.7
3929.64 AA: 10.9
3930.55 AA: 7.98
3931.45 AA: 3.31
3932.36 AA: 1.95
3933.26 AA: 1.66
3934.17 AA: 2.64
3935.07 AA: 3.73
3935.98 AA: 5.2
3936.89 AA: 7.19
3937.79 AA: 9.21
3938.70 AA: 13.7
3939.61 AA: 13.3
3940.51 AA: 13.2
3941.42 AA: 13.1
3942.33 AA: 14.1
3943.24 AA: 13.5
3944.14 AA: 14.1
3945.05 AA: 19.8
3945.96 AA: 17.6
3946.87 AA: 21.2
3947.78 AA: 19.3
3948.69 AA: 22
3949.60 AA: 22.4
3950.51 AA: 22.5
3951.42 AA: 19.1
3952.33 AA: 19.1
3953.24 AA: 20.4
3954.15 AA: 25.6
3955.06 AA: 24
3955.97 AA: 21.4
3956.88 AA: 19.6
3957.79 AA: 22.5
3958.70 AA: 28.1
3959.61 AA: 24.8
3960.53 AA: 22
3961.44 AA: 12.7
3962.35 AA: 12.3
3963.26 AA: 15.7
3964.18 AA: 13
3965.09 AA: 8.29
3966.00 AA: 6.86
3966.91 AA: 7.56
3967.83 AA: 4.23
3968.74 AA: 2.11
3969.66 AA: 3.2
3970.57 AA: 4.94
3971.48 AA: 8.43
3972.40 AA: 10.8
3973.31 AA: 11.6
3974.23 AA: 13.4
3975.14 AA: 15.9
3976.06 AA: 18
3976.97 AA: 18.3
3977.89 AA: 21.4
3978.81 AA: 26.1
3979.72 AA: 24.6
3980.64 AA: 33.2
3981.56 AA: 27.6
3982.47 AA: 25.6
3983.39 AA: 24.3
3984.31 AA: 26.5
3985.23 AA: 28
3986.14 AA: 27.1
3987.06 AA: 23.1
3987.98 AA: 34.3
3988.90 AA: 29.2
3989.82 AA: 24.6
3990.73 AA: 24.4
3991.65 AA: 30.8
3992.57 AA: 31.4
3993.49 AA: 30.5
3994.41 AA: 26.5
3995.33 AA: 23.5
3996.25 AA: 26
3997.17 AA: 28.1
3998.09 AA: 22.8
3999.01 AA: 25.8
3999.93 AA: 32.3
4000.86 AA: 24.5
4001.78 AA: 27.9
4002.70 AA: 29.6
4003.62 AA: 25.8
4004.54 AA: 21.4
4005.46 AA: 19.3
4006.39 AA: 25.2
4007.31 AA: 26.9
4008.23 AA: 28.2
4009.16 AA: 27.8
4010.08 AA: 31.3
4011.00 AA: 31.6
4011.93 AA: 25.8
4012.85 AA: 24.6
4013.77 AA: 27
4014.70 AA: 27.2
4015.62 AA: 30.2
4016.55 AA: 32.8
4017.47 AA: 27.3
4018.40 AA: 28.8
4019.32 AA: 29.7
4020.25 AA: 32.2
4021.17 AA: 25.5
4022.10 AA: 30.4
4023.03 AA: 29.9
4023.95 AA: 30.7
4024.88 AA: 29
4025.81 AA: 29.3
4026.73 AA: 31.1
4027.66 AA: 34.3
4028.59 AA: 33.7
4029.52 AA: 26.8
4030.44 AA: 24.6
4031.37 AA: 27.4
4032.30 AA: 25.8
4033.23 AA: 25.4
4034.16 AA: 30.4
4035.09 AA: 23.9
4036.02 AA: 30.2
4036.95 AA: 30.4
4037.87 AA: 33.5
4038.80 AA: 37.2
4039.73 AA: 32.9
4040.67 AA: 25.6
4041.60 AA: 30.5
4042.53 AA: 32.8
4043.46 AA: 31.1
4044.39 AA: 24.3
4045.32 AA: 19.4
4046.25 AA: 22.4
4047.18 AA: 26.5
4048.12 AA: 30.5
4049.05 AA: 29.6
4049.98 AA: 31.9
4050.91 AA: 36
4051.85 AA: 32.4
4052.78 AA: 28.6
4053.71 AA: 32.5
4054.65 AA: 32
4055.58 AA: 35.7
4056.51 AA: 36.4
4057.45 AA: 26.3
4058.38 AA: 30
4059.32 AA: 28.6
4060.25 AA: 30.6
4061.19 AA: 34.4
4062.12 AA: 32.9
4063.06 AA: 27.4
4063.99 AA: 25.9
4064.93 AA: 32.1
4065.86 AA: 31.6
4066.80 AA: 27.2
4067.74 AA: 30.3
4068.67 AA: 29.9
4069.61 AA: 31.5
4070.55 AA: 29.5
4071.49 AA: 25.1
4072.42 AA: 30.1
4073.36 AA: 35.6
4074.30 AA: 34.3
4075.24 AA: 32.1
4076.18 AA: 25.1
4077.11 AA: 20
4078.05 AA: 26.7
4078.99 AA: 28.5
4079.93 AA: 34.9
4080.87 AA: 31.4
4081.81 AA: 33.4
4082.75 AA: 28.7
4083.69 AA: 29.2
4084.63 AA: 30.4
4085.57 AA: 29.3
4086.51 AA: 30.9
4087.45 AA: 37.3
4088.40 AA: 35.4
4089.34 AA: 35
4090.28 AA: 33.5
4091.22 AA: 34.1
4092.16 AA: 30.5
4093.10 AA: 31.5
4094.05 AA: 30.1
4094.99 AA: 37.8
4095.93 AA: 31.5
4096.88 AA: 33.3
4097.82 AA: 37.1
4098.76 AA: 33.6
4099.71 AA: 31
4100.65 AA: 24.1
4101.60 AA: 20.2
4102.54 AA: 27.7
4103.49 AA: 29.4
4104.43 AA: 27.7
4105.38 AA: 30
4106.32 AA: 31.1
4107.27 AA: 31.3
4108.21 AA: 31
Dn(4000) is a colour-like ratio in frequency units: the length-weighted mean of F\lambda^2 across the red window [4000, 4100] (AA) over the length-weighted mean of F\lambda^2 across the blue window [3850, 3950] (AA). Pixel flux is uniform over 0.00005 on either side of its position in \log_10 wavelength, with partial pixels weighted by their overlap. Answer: 1.93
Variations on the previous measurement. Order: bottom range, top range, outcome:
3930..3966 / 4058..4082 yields 2.11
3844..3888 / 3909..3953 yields 1.11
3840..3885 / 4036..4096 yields 2.29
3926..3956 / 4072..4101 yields 2.44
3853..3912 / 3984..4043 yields 1.71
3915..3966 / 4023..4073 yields 1.98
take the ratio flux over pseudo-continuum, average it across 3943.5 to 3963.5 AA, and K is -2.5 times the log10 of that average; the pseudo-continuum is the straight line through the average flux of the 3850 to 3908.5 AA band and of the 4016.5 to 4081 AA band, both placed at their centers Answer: 0.12 mag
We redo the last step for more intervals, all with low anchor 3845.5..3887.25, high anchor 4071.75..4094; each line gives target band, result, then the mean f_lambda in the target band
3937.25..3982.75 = 0.29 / 16.8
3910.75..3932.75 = 0.08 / 17.5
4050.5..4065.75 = -0.07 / 31.4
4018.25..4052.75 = -0.07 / 29.4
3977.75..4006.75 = -0.10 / 26.7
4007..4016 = -0.09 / 28.1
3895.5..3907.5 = -0.19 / 20.9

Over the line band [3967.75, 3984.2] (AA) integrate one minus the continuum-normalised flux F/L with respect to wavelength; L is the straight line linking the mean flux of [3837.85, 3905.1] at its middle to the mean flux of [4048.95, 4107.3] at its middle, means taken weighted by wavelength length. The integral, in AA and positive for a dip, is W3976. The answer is 4.90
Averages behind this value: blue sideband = 16.6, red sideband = 30.8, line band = 16.8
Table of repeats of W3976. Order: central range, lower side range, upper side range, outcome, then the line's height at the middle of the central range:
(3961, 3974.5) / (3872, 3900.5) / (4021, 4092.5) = 8.50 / 24.2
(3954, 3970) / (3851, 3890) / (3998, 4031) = 5.59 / 23.4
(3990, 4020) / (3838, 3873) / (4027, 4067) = -1.04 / 26.4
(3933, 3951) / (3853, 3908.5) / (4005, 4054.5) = 6.93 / 22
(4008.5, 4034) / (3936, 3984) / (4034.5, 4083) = -4.08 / 25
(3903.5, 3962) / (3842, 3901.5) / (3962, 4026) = 6.53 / 20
